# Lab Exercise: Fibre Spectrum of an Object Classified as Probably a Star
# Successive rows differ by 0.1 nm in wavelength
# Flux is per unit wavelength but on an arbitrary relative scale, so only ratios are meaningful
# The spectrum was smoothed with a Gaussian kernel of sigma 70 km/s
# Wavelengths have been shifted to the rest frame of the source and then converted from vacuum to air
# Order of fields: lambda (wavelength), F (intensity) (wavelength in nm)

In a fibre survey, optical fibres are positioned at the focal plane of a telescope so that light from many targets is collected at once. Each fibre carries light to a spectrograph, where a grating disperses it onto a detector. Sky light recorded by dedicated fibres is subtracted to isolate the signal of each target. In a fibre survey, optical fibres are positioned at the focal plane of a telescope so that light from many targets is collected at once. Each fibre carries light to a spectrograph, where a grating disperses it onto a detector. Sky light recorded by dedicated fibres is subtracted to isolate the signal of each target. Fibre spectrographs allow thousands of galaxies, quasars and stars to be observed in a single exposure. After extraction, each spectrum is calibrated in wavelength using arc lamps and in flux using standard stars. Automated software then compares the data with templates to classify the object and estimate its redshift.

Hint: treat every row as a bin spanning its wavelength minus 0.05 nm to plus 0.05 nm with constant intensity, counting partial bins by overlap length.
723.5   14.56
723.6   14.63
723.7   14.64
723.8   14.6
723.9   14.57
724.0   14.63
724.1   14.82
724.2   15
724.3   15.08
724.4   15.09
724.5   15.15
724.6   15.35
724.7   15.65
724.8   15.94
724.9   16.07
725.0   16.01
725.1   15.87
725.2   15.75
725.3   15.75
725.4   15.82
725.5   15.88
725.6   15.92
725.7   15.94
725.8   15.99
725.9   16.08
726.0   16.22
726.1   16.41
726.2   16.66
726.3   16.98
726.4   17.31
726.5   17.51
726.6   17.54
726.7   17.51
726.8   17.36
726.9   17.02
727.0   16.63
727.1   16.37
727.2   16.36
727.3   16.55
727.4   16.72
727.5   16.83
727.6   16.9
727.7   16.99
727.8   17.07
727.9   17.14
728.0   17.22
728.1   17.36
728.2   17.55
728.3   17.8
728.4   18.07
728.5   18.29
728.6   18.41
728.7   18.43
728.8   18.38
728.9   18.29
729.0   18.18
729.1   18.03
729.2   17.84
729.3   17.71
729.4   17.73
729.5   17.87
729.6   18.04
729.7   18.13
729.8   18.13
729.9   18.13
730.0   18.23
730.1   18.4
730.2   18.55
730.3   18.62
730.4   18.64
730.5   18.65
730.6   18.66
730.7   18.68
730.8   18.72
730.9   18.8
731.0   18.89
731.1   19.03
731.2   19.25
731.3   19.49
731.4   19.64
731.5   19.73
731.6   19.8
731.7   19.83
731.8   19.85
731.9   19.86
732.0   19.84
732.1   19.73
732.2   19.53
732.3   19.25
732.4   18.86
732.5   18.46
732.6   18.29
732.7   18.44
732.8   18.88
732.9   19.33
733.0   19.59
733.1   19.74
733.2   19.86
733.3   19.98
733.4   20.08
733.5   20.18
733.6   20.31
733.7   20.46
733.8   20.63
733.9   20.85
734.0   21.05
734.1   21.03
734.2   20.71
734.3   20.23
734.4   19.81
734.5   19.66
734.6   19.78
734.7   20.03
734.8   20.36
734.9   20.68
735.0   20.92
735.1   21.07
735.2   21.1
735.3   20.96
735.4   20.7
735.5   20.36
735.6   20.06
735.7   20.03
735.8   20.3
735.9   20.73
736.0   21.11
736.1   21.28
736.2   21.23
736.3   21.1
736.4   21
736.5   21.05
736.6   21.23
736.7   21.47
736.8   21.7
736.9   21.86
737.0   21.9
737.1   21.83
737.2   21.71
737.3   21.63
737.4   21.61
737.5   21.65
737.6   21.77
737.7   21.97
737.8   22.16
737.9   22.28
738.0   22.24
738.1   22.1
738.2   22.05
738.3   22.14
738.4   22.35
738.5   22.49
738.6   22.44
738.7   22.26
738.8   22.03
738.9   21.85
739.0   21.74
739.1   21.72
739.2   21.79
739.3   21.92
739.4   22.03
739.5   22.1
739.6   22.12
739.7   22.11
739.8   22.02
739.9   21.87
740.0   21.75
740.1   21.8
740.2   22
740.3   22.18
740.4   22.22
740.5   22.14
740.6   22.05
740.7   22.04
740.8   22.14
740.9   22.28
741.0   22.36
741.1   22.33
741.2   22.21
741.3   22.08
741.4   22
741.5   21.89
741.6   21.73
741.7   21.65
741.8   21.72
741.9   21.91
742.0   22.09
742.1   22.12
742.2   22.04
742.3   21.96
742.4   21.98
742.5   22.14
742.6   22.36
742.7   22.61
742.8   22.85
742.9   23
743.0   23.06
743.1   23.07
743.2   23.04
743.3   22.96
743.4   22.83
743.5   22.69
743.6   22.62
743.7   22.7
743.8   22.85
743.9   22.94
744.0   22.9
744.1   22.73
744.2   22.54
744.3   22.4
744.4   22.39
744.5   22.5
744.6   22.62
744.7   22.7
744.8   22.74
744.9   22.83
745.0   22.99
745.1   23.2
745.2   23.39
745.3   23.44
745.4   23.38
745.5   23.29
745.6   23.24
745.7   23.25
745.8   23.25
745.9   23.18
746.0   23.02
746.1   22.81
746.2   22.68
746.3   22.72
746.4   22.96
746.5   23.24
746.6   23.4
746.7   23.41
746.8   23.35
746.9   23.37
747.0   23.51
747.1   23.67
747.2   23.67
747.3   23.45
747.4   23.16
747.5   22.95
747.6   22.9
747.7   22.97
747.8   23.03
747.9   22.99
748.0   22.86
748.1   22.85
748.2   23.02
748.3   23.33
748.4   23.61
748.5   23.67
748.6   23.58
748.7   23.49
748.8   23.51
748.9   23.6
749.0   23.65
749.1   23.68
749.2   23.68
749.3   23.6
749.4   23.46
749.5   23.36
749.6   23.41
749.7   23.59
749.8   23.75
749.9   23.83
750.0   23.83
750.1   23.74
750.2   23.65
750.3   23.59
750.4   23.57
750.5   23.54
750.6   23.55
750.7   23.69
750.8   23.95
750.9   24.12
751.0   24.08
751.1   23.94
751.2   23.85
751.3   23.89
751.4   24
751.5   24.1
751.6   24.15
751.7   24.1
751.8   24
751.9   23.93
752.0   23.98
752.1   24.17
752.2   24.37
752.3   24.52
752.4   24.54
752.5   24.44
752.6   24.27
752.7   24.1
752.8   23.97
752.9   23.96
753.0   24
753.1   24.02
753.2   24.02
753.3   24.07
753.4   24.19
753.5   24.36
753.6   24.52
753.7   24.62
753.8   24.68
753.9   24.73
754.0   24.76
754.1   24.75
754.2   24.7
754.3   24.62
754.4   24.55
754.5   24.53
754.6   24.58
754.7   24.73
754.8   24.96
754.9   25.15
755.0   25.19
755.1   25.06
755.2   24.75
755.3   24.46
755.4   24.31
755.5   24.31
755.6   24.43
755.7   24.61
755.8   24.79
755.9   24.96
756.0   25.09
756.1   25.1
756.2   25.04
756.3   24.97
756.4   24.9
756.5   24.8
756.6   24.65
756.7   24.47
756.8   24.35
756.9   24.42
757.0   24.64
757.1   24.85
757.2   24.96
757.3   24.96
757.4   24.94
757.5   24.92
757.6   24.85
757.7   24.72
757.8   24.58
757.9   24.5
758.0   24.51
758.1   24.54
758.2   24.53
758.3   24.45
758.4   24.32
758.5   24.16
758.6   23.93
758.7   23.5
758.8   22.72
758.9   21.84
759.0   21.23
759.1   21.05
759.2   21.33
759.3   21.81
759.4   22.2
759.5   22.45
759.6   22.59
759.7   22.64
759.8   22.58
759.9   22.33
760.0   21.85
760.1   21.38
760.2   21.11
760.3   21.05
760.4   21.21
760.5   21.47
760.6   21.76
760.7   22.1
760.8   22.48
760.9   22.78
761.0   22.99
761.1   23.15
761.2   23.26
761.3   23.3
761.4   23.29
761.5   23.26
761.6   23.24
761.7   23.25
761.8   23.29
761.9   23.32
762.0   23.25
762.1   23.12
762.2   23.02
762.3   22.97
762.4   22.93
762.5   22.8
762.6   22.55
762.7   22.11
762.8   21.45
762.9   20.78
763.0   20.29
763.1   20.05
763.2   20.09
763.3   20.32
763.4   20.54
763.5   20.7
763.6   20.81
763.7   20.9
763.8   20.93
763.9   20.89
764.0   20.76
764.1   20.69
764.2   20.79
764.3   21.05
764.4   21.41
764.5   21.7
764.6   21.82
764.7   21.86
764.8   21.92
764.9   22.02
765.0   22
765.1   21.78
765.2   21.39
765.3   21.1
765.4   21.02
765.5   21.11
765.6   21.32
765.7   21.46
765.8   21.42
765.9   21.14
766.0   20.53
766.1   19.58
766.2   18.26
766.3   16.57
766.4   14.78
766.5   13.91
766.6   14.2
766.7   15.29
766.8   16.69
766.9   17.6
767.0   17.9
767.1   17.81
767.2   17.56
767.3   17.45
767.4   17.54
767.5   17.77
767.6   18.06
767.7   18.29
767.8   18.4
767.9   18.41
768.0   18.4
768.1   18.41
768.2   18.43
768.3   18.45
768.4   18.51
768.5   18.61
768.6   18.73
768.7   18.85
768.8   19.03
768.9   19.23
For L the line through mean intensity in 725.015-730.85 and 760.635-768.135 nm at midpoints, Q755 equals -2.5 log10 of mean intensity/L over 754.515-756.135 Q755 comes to -0.25 mag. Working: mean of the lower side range 17.4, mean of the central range 24.8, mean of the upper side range 20.6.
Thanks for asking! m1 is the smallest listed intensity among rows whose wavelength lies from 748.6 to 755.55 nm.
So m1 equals 23.36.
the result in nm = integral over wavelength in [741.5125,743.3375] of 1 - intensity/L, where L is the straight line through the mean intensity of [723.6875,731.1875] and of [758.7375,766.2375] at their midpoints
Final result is -0.31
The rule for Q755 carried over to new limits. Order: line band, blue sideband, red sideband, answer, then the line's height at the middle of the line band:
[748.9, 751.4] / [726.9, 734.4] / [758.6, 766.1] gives -0.151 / 20.6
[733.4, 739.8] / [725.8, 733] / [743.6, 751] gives -0.058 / 20.2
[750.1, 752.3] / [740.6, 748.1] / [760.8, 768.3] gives -0.092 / 22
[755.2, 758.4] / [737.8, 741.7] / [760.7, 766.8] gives -0.156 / 21.4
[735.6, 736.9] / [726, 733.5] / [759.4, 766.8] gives -0.118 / 18.9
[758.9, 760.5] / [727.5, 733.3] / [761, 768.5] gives -0.087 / 20.1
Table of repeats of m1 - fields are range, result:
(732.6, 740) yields 18.29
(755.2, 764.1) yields 20.05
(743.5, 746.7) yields 22.39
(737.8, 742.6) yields 21.65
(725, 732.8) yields 15.75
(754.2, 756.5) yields 24.31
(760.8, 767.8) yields 13.91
